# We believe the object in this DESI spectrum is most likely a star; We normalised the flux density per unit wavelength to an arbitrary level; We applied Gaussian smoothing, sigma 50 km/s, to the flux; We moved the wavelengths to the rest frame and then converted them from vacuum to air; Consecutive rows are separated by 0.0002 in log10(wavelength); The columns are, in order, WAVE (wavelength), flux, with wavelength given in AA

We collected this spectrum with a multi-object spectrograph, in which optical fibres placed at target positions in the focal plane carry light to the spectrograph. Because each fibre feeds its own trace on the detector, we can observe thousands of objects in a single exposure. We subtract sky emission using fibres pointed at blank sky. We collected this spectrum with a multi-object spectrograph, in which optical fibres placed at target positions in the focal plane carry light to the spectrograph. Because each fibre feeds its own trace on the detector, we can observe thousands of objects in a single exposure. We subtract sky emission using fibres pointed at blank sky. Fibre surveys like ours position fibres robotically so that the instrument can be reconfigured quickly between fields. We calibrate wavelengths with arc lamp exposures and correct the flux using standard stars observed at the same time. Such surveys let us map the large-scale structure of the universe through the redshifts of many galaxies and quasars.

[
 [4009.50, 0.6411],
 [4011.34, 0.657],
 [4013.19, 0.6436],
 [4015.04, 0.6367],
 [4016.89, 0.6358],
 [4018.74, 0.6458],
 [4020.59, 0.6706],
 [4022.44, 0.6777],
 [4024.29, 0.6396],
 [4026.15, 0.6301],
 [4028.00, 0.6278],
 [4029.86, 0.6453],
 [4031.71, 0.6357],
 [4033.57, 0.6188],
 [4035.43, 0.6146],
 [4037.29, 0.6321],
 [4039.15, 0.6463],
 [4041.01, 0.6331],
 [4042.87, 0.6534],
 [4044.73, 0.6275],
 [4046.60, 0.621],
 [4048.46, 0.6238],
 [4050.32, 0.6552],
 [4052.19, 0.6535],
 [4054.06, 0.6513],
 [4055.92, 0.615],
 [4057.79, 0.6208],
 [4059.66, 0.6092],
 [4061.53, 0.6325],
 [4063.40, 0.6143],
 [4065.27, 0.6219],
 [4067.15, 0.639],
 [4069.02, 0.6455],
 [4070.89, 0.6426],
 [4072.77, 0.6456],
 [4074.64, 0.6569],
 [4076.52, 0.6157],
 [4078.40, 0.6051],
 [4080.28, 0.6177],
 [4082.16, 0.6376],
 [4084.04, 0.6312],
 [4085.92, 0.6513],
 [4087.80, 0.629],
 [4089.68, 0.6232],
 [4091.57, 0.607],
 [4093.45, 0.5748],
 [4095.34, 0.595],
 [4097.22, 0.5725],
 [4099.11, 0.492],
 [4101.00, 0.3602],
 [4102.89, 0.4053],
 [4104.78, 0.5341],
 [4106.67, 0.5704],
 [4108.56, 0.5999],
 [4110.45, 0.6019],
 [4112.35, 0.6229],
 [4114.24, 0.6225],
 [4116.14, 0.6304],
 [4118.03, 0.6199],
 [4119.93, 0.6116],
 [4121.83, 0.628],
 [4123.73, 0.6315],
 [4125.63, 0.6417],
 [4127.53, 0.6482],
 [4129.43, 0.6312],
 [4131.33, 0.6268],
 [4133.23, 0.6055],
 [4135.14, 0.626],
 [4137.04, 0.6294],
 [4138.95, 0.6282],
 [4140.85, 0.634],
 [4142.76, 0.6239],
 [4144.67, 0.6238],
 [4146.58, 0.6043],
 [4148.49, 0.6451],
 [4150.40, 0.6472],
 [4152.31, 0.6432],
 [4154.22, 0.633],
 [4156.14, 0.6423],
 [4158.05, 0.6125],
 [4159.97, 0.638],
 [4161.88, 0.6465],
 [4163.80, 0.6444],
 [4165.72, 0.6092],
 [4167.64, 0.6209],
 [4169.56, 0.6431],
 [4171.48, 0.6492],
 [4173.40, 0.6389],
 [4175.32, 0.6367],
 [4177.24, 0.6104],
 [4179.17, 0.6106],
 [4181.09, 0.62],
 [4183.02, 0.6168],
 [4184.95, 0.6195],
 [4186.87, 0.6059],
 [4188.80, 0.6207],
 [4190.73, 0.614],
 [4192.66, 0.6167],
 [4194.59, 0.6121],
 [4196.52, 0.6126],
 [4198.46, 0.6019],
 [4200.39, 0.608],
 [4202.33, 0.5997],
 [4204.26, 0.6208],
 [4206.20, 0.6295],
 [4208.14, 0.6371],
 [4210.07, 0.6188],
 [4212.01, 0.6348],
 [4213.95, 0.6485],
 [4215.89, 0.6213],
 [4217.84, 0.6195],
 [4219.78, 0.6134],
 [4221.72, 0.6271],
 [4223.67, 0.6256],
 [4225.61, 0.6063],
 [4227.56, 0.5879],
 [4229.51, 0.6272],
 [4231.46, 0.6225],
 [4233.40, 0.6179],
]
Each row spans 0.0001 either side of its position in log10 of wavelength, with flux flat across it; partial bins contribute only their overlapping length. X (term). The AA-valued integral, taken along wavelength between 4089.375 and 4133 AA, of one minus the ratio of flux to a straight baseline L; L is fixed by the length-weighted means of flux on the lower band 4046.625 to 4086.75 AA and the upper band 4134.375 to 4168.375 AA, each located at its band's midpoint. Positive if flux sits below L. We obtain 3.2 AA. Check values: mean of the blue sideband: 0.632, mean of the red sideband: 0.631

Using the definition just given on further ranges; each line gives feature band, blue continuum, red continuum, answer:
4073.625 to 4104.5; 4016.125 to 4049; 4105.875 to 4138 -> 2.4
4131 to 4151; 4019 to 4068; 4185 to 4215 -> 0.0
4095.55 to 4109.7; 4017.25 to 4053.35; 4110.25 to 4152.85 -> 2.7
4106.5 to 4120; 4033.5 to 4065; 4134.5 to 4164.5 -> 0.4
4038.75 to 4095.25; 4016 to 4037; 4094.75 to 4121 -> -2.8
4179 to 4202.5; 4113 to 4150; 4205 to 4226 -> 0.5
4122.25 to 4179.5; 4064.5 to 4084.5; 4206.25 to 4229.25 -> -0.4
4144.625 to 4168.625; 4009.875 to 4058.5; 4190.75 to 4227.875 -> -0.3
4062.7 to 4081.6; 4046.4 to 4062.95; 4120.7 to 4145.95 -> 0.0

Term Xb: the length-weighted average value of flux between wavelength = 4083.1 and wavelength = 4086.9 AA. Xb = 0.642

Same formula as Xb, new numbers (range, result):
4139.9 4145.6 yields 0.627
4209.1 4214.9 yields 0.635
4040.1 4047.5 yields 0.634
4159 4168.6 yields 0.631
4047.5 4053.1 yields 0.645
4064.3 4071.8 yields 0.637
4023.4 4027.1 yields 0.634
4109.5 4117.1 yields 0.62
